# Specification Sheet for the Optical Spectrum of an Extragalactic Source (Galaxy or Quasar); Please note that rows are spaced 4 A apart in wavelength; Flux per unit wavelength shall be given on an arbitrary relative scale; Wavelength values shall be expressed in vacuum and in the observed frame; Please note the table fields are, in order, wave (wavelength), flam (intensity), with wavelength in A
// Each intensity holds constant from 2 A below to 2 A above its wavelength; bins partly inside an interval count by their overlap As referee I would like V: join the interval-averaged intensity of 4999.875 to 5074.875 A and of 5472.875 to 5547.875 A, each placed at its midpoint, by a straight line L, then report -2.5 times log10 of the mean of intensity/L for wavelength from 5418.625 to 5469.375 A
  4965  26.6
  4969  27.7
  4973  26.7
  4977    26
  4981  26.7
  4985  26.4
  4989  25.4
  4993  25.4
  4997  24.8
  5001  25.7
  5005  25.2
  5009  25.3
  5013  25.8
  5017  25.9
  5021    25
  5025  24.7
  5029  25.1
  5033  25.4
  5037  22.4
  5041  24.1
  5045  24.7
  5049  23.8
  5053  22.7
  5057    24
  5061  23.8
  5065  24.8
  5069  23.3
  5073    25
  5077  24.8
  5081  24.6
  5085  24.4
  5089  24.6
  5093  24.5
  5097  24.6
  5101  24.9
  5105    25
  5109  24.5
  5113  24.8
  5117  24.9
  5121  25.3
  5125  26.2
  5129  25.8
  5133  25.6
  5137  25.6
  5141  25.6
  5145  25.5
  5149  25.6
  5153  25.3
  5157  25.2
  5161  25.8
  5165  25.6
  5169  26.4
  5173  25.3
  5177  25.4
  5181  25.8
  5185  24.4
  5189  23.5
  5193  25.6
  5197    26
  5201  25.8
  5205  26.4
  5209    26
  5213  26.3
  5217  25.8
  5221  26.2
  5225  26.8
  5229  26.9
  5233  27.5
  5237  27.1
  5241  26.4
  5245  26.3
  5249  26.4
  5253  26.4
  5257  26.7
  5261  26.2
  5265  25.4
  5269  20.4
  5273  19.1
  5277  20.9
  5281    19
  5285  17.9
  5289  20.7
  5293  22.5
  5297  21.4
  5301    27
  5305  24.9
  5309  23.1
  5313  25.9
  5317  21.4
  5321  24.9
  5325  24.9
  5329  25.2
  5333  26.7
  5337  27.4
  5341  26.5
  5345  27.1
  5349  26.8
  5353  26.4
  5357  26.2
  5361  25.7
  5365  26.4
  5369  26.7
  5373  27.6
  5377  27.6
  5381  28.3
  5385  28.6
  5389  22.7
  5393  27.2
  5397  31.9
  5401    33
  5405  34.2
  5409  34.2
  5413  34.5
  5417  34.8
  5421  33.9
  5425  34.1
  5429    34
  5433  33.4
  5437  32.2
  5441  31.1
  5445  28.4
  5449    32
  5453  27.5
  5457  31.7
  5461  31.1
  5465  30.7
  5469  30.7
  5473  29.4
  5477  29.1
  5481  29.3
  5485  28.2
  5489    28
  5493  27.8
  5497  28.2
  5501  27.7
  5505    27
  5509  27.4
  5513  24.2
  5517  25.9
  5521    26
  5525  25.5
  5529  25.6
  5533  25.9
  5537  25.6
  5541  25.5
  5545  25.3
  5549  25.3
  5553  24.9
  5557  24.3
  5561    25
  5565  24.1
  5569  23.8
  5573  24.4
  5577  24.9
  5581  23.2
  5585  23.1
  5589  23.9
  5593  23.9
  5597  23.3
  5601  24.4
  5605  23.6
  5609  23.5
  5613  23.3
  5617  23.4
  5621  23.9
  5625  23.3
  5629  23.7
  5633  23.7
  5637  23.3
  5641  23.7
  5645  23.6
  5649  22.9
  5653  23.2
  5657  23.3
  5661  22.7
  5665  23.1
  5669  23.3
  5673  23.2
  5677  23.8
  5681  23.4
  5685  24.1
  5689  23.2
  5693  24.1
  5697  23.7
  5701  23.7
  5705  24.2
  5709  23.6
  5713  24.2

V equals -0.19 mag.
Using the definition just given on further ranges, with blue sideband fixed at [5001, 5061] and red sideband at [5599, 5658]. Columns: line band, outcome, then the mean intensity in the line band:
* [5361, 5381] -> -0.13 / 27.1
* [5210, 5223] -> -0.08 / 26.1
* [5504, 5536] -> -0.10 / 25.9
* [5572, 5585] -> -0.02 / 24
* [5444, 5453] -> -0.24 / 29.8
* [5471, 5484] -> -0.22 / 29.2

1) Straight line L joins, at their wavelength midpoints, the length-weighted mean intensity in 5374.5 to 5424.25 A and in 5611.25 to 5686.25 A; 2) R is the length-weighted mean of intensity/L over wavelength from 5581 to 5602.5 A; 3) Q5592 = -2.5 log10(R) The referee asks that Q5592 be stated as 0.066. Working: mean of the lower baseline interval 31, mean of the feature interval 23.7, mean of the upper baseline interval 23.4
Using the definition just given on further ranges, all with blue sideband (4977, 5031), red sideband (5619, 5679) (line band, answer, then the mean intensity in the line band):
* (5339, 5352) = -0.10 mag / 26.8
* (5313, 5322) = 0.04 mag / 23.6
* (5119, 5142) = -0.03 mag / 25.7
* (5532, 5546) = -0.08 mag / 25.6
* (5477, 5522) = -0.15 mag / 27.4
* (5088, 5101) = 0.03 mag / 24.6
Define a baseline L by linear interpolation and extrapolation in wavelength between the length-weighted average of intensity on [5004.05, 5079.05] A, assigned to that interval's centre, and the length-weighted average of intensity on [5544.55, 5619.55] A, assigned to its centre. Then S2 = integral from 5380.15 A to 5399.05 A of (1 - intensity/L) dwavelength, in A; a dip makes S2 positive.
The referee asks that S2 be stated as -2.7 A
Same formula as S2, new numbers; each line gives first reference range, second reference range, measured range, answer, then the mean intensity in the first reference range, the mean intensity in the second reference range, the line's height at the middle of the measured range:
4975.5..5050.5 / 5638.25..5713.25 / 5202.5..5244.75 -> -3.2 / 25.2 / 23.5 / 24.6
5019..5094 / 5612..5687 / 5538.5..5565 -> -1.6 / 24.3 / 23.4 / 23.6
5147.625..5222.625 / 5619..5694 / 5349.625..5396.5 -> -4.0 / 25.6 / 23.4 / 24.7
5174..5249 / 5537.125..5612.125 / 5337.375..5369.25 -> -1.5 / 26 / 24.3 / 25.3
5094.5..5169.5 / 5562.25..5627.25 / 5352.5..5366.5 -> -0.9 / 25.4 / 23.8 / 24.6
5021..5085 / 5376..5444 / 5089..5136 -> 0.7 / 24.2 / 31.5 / 25.5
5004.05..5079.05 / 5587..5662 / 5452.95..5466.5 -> -3.9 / 24.5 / 23.5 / 23.8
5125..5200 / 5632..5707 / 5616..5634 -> 0.0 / 25.5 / 23.5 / 23.7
